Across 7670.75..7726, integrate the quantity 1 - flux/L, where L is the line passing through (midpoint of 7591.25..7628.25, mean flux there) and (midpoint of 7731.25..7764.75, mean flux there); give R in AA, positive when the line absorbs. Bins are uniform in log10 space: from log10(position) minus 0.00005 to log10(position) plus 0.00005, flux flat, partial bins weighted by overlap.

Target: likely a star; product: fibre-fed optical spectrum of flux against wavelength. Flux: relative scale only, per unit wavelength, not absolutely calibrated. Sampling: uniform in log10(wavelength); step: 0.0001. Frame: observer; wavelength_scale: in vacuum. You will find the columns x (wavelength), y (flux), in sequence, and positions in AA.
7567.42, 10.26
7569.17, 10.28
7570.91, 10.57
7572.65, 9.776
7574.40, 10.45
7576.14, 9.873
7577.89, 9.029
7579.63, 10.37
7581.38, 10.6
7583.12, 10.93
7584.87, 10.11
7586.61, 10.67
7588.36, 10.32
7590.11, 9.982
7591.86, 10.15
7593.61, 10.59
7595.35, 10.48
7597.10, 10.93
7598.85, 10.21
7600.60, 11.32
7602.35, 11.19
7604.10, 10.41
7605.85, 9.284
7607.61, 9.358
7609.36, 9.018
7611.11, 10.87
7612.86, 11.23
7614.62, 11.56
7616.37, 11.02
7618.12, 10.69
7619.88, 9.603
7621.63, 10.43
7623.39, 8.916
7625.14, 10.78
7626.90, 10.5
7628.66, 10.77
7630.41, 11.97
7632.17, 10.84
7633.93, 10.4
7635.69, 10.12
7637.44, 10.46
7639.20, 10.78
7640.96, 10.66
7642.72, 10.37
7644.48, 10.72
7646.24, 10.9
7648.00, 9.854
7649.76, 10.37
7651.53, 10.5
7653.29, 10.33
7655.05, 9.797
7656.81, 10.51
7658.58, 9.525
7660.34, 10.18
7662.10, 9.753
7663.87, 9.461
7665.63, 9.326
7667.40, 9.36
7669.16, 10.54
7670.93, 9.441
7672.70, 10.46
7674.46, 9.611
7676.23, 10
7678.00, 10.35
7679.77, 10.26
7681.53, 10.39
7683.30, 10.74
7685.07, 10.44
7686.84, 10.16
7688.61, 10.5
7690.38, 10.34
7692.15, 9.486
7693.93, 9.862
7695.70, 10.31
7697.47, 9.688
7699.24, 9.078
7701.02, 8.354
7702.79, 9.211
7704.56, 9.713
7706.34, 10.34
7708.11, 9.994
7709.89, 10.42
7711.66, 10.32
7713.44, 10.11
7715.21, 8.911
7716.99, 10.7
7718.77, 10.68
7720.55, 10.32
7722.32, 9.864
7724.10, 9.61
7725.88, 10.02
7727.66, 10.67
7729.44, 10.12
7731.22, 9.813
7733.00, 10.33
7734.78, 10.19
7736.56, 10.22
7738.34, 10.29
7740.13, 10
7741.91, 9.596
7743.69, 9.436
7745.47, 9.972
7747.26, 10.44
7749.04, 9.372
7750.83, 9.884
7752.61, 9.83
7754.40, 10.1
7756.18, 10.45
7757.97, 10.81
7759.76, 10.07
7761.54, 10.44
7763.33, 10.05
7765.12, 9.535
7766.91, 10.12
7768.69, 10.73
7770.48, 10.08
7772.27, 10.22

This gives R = 1.1 AA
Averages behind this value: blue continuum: 10.4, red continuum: 10.1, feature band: 10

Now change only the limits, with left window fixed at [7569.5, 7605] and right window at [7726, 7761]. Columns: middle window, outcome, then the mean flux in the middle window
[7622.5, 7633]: -0.32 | 10.6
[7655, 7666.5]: 0.51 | 9.8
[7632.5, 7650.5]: -0.32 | 10.5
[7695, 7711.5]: 0.76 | 9.7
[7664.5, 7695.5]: 0.42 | 10.1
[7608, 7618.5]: -0.33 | 10.7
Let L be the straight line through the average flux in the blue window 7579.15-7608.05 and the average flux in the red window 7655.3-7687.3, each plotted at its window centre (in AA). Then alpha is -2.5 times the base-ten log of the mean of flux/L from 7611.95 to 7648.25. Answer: -0.04 mag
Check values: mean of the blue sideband 10.4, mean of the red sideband 10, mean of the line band 10.6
